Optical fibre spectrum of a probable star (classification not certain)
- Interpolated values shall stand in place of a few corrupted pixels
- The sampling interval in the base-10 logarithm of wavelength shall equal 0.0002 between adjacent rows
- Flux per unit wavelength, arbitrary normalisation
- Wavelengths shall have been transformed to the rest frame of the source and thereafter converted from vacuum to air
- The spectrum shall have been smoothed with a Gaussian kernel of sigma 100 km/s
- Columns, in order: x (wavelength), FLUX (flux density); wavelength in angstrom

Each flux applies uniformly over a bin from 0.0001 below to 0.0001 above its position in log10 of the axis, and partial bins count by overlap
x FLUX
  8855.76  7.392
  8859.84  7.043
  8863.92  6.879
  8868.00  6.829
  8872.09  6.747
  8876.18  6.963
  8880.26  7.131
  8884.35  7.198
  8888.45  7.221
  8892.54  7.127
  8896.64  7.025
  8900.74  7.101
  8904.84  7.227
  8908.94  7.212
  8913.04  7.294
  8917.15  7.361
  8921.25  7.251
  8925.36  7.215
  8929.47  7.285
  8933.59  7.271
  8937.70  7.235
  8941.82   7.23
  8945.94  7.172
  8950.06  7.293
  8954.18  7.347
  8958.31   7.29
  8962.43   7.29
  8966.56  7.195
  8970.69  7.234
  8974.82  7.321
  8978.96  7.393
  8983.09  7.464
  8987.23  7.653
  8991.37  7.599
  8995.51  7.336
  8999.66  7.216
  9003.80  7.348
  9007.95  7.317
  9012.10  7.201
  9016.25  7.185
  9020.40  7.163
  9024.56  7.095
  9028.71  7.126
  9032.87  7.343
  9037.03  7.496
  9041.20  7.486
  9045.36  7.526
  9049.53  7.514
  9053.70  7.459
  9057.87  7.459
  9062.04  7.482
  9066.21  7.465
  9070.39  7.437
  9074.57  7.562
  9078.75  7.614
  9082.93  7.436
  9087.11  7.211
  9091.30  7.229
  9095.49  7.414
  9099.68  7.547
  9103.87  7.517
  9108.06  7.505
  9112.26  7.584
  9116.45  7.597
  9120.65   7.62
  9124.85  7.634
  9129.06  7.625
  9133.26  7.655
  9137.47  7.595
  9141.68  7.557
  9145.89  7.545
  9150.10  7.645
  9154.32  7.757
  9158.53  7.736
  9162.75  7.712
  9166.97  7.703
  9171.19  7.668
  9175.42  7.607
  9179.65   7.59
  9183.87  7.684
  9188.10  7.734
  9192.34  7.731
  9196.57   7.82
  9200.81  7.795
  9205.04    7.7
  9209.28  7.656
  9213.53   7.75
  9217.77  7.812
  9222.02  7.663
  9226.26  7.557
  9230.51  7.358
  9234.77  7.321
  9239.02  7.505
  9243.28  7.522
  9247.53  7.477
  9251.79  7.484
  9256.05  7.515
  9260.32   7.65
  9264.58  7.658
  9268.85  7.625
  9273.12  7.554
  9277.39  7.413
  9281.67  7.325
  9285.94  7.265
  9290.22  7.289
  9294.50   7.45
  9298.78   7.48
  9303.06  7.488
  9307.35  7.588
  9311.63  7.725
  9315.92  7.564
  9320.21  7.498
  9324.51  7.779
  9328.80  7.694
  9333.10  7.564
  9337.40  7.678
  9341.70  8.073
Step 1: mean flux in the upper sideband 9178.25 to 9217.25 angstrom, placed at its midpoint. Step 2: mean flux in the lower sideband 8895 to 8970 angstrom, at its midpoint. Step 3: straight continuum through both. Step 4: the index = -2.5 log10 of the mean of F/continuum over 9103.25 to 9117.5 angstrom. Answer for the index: 0.00 mag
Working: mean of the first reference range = 7.24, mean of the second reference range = 7.73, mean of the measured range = 7.55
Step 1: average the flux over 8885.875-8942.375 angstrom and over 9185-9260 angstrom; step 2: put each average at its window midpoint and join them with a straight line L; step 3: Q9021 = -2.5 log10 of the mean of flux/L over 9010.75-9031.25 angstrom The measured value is 0.03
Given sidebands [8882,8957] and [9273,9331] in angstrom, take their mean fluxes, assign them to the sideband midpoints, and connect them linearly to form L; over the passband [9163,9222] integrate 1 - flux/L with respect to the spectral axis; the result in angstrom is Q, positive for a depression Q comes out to -2.3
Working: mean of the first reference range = 7.23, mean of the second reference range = 7.51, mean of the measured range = 7.71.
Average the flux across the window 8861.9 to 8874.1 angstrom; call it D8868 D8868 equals 6.82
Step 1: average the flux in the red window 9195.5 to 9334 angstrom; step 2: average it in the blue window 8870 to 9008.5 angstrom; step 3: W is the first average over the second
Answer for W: 1.0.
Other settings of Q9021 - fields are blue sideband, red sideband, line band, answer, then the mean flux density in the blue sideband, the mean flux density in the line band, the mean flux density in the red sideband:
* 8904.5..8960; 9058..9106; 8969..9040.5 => 0.00 mag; 7.26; 7.33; 7.45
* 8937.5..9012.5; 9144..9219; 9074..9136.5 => 0.01 mag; 7.33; 7.52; 7.7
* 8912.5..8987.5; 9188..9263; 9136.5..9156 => -0.01 mag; 7.3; 7.62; 7.61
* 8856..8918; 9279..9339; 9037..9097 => -0.03 mag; 7.09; 7.45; 7.53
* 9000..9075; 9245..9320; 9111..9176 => -0.03 mag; 7.36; 7.64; 7.5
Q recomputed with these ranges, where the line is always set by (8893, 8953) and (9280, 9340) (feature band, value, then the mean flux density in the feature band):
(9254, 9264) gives -0.13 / 7.59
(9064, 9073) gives -0.14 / 7.46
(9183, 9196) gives -0.51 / 7.73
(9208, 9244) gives -0.50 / 7.57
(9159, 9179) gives -0.67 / 7.67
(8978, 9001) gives -0.55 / 7.45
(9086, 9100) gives 0.05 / 7.33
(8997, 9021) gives 0.16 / 7.25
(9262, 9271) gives -0.17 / 7.64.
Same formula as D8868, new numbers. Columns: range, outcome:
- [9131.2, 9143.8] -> 7.6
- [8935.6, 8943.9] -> 7.23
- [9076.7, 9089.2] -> 7.42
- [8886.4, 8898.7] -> 7.12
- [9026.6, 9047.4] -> 7.4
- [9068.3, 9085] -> 7.51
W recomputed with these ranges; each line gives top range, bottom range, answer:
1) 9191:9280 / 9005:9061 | 1.03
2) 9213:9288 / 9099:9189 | 0.99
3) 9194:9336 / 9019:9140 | 1.01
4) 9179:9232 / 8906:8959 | 1.06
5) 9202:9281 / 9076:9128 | 1.01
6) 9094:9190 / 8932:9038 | 1.04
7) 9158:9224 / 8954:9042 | 1.05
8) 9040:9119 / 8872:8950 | 1.04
